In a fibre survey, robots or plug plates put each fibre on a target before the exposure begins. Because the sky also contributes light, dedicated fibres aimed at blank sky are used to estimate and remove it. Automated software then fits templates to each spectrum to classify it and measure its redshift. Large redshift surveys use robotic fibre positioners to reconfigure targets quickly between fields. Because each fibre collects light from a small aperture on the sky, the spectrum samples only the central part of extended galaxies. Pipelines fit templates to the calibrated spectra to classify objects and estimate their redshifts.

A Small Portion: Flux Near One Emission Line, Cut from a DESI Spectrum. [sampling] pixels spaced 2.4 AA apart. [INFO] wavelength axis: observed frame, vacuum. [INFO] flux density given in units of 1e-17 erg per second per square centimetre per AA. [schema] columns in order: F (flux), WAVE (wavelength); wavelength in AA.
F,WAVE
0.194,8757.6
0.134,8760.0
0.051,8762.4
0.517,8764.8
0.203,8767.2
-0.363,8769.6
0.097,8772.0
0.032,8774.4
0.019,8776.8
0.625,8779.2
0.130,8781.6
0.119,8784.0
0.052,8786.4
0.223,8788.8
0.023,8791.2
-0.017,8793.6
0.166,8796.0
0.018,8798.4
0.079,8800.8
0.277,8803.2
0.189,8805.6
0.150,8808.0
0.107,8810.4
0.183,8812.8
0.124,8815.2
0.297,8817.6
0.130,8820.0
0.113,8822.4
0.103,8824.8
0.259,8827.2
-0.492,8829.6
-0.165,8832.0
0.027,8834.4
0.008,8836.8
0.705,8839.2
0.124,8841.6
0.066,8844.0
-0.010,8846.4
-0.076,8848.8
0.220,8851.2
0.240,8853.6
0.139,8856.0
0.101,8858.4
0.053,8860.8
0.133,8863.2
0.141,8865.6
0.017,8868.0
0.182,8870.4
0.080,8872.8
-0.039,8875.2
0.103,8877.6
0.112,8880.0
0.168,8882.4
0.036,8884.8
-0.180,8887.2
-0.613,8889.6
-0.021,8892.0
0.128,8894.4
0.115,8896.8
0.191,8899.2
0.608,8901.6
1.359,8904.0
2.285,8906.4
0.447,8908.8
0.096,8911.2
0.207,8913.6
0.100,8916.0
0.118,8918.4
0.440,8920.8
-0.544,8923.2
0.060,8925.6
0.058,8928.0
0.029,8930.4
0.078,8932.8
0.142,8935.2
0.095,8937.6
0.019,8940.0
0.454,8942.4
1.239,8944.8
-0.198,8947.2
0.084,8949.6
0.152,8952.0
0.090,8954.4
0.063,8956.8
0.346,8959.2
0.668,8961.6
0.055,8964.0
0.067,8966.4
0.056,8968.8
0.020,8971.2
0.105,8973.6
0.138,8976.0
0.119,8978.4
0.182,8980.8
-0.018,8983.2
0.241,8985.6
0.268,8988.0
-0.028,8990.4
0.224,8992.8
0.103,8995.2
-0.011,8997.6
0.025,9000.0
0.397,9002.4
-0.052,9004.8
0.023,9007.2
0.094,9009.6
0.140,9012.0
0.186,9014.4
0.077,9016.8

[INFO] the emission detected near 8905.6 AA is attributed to H-beta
